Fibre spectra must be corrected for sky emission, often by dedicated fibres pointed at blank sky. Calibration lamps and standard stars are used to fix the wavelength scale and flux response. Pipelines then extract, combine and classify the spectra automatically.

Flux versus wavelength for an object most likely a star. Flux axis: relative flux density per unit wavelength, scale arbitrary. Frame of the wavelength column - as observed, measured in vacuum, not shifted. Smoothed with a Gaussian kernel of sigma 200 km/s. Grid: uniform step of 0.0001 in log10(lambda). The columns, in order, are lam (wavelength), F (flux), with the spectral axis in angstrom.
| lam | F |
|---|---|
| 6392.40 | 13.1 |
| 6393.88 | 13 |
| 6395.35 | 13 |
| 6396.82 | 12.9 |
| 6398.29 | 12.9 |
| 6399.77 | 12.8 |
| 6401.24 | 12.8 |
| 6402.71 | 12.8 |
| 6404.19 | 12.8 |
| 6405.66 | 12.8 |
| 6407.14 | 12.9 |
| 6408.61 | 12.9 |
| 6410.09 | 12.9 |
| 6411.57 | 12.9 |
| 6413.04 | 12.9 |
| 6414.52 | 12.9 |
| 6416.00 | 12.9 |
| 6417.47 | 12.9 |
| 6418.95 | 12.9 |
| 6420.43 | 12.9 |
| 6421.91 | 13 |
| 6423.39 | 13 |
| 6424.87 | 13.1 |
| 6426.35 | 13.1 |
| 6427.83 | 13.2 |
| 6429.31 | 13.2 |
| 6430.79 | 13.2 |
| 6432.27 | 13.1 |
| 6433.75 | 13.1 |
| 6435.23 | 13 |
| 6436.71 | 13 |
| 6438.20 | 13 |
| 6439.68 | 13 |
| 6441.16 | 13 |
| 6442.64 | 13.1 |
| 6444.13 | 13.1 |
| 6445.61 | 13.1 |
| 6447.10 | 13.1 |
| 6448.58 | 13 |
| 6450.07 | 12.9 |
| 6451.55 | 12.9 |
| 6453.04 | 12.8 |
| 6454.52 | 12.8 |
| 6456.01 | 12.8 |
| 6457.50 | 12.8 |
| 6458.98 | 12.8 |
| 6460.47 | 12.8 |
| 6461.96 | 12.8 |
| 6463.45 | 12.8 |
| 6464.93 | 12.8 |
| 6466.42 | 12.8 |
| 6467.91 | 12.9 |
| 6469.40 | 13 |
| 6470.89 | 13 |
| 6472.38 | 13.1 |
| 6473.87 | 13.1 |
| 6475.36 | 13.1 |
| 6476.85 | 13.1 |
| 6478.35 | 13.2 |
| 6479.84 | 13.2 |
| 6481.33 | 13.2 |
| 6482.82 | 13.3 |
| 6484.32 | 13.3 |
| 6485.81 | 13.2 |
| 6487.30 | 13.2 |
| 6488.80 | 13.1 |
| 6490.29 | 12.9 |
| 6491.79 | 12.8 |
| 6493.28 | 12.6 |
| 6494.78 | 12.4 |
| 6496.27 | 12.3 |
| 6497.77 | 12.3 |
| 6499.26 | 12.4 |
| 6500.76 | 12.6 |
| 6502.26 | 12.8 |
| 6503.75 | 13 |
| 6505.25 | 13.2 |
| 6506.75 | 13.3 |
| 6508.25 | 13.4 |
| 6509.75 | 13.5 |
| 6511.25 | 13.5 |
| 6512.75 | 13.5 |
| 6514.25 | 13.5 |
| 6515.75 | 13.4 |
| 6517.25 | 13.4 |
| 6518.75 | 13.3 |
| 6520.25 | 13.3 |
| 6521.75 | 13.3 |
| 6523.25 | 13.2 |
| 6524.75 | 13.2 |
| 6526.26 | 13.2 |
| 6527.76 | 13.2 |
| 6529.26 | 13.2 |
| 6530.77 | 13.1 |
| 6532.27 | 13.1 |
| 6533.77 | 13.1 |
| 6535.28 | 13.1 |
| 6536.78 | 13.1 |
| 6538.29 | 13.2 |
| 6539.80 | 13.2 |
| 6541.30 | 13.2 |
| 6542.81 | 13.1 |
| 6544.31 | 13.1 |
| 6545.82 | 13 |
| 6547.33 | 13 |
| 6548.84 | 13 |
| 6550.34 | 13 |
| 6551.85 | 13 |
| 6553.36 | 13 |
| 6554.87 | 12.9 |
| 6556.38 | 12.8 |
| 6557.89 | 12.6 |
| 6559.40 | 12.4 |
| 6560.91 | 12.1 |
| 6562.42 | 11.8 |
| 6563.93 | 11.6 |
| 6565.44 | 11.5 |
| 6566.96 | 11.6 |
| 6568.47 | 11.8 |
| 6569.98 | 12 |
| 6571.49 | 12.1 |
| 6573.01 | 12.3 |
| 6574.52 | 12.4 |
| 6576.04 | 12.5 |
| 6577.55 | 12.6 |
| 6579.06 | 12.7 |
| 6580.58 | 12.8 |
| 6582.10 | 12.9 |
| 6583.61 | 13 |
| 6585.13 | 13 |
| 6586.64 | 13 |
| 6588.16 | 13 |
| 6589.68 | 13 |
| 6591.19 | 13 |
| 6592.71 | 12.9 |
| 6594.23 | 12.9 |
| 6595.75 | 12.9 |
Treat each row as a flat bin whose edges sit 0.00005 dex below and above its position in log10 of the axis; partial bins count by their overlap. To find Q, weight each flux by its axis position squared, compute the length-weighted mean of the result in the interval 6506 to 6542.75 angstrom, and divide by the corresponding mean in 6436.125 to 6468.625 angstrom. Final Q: 1.05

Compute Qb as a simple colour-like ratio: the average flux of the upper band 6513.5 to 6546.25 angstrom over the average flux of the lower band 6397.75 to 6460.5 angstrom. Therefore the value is 1.02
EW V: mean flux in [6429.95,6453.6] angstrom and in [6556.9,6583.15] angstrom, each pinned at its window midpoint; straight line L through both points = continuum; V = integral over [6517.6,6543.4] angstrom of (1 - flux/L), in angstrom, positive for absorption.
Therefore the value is -1.5 angstrom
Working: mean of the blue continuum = 13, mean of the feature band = 13.2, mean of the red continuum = 12.2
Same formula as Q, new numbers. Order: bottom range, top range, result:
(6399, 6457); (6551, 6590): 1.01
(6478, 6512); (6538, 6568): 0.99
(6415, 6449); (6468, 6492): 1.02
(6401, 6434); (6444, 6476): 1.01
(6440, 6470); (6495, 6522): 1.03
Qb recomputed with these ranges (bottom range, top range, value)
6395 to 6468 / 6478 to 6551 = 1.01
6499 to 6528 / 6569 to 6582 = 0.94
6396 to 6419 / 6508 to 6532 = 1.03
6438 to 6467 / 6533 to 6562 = 1.00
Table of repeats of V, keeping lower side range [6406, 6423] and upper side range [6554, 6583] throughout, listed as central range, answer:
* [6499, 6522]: -1.30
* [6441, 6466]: -0.30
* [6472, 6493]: -0.80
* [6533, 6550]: -0.96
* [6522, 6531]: -0.53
